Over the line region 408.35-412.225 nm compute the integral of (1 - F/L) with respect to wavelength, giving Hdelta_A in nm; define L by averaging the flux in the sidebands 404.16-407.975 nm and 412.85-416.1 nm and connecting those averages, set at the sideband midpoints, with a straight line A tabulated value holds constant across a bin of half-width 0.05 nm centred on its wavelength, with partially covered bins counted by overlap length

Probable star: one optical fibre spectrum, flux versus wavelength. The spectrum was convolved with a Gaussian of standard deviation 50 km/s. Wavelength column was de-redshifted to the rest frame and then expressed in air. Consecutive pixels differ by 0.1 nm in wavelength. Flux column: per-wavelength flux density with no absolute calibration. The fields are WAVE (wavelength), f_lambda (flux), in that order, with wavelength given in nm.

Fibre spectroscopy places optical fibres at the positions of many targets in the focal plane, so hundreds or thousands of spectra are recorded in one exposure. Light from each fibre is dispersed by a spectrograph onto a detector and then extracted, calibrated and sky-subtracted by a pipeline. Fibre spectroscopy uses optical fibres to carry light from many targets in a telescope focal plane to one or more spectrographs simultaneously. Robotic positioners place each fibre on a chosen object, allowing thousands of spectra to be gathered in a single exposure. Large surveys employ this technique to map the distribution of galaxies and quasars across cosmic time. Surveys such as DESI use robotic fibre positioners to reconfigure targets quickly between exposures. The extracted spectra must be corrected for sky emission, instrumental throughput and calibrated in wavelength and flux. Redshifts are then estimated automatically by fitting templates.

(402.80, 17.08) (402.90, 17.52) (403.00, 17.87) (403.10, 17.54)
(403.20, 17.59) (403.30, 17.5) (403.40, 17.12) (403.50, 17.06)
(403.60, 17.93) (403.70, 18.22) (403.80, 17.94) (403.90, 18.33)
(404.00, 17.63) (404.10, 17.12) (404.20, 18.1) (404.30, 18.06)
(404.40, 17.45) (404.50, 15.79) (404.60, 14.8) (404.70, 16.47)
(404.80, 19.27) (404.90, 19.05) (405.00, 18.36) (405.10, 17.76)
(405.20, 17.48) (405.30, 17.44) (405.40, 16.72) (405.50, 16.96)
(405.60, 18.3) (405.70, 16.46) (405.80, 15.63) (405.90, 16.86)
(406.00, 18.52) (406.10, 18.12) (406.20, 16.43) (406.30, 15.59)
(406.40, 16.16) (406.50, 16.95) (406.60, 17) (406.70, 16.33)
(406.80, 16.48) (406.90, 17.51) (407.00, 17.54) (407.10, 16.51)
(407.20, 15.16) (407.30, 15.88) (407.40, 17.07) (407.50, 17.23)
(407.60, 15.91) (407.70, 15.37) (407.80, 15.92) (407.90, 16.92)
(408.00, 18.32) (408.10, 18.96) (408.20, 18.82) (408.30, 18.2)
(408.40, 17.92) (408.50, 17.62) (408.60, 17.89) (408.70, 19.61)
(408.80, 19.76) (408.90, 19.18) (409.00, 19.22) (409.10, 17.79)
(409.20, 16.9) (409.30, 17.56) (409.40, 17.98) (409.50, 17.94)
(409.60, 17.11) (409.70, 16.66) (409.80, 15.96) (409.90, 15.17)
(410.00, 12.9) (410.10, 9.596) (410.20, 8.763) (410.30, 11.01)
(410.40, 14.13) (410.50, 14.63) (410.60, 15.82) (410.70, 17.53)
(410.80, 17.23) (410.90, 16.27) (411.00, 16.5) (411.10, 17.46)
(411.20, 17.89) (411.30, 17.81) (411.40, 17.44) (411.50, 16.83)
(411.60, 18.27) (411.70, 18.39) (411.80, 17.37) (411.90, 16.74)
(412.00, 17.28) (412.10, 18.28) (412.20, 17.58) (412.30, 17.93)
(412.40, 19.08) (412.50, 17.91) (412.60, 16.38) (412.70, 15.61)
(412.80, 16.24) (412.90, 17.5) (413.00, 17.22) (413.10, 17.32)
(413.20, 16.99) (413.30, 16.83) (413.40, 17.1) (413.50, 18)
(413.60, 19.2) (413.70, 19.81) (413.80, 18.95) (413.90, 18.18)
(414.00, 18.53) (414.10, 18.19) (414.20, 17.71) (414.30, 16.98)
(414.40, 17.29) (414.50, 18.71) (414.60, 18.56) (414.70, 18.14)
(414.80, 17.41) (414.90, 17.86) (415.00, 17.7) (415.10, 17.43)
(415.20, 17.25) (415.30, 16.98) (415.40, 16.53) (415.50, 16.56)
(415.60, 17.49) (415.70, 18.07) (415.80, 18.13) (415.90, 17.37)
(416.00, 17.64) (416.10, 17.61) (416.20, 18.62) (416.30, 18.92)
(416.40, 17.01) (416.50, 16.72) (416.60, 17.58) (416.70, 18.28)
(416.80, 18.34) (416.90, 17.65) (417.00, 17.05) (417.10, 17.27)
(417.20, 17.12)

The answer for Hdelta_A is 0.152 nm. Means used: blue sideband 16.9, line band 16.7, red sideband 17.7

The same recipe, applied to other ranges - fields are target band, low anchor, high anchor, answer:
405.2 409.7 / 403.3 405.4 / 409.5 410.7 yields -0.48 nm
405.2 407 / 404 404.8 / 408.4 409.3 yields 0.06 nm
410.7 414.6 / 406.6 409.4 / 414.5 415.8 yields -0.02 nm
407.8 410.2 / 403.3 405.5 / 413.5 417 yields 0.08 nm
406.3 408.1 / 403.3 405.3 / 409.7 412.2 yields 0.02 nm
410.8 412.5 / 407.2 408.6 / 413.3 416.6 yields 0.00 nm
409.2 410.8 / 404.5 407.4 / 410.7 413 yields 0.21 nm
